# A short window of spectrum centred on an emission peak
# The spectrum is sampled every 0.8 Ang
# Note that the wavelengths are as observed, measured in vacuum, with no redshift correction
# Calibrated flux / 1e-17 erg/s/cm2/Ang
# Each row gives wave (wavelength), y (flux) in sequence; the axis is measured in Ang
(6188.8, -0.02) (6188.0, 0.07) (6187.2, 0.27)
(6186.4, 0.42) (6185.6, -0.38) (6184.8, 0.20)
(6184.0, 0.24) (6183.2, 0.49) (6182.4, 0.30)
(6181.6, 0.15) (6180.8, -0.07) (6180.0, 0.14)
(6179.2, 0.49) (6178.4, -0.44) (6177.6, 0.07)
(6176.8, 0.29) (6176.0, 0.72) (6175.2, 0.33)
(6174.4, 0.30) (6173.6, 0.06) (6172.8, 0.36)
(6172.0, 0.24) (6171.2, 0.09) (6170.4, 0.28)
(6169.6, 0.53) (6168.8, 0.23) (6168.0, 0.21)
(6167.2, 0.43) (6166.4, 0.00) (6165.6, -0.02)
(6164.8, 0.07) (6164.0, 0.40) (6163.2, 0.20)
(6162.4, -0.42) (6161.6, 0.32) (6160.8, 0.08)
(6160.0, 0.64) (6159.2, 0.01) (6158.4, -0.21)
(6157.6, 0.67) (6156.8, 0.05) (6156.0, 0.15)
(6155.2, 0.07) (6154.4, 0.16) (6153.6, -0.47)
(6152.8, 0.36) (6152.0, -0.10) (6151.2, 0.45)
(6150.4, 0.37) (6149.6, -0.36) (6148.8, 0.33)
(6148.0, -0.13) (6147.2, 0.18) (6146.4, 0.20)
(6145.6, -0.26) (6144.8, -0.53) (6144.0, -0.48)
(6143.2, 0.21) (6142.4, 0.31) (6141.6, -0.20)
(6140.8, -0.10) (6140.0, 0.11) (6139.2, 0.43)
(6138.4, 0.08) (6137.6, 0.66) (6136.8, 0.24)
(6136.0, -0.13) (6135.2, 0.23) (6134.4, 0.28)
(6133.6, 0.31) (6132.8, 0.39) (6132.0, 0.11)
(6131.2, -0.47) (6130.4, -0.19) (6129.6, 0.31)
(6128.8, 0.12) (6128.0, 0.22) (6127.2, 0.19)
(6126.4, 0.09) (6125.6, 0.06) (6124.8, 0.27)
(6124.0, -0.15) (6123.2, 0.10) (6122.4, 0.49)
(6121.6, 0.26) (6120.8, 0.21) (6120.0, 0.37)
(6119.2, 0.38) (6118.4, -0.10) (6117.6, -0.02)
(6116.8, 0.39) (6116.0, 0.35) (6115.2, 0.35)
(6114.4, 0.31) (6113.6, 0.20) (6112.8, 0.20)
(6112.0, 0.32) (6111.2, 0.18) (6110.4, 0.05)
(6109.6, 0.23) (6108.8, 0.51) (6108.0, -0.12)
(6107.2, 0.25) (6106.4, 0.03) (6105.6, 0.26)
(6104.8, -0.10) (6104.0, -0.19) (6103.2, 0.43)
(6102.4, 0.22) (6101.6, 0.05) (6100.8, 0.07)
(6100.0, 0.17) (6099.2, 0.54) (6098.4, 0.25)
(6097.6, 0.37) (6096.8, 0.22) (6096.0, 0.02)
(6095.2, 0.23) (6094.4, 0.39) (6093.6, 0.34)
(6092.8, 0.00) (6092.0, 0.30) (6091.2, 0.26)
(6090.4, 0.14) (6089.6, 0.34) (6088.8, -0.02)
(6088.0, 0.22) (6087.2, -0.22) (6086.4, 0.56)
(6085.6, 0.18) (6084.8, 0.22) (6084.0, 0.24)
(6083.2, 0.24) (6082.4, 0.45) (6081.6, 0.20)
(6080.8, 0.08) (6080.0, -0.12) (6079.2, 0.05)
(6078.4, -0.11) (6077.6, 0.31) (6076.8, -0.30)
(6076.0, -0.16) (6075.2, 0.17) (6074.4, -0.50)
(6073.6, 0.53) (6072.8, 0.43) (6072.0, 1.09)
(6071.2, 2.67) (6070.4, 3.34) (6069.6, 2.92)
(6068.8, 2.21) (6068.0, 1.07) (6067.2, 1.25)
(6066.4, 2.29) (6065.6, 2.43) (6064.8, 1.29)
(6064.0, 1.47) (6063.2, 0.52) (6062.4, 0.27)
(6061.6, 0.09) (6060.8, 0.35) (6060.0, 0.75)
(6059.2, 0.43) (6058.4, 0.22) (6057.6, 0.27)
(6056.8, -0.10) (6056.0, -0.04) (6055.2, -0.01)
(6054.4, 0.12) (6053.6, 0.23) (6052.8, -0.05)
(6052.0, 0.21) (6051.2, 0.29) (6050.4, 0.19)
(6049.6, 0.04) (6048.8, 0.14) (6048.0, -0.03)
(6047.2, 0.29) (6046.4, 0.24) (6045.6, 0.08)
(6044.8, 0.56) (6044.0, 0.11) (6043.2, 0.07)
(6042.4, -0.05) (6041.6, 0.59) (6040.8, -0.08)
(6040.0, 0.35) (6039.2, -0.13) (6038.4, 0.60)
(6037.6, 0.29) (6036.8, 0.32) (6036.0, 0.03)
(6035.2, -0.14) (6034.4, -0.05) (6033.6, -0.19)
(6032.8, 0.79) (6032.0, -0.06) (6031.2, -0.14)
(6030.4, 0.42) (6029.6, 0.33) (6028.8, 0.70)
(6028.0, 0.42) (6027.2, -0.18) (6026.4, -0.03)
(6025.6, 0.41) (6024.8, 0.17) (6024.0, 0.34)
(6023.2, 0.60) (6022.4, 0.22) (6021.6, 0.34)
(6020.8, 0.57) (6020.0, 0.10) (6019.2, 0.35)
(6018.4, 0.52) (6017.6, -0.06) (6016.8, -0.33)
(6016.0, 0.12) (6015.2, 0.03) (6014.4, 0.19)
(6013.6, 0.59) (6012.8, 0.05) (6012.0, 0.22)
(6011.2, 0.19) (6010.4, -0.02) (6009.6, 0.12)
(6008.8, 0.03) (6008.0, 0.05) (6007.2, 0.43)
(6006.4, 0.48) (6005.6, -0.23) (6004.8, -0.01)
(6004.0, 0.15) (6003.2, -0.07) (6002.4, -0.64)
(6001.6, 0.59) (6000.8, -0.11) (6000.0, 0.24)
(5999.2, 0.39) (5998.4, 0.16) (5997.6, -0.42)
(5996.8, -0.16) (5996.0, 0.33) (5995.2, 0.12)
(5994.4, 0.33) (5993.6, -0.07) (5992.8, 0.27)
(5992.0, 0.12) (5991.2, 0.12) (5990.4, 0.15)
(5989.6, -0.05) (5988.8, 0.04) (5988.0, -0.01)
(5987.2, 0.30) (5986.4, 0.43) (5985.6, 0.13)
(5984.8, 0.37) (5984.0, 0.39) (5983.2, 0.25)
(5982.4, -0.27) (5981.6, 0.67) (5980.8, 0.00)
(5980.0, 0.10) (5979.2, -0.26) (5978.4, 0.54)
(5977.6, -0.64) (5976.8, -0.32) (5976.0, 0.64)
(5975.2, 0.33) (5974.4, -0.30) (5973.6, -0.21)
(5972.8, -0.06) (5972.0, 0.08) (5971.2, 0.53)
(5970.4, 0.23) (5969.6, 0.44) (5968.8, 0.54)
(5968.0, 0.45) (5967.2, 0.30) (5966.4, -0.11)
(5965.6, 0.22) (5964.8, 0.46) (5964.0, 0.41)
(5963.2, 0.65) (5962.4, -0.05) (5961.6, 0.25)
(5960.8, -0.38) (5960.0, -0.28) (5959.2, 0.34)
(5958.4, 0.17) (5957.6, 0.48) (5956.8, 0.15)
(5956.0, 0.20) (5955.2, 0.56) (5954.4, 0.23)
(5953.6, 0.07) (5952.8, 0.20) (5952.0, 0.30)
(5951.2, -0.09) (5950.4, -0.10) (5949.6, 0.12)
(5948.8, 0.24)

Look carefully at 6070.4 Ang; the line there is [O II]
